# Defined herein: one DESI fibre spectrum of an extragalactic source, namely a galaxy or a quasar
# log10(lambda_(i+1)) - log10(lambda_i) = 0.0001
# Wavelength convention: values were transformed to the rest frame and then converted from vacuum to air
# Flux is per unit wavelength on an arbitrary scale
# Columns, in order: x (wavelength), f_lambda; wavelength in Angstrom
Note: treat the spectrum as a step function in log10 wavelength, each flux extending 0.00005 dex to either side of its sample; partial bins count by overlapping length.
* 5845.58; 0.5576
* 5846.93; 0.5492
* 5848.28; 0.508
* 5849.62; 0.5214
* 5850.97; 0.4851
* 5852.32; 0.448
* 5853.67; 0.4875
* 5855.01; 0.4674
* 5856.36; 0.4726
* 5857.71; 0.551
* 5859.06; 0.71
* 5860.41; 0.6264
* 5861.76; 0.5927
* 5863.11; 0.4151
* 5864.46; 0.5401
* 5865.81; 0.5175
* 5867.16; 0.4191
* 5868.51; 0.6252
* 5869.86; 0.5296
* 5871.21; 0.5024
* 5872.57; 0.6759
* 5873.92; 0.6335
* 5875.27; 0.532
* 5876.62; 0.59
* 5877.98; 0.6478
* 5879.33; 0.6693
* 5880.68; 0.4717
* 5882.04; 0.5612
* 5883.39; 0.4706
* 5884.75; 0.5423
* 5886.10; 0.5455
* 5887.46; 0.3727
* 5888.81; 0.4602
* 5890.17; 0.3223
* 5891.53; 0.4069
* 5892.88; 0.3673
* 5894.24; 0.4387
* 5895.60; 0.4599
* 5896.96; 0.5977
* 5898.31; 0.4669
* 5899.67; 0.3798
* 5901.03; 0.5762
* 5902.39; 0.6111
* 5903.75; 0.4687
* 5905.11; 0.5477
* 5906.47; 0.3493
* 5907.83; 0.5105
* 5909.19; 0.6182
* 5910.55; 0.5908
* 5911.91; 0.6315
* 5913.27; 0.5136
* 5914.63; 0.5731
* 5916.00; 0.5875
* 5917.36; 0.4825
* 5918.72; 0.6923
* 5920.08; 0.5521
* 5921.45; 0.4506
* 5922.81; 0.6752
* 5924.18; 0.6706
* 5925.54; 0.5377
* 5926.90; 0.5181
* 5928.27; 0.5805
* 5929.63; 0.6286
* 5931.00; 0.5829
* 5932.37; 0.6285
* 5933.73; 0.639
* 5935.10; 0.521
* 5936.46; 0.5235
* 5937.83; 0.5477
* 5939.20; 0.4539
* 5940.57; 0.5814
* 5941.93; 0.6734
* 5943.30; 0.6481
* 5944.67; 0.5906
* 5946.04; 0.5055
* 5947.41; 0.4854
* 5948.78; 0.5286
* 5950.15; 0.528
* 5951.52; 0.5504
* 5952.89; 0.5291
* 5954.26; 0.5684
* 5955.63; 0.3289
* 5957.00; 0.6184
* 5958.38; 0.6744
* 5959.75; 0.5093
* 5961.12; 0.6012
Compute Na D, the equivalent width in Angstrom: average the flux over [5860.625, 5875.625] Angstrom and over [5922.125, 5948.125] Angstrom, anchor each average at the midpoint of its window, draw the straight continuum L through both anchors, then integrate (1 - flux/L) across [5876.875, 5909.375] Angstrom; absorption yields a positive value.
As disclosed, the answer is 3.77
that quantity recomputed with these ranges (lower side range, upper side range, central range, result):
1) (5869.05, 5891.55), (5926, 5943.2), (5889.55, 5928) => 2.22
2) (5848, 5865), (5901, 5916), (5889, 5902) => 2.16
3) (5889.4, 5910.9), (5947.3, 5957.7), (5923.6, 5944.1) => -3.12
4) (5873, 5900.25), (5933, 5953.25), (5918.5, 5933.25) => -1.44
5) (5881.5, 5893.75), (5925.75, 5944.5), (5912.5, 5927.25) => -0.92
